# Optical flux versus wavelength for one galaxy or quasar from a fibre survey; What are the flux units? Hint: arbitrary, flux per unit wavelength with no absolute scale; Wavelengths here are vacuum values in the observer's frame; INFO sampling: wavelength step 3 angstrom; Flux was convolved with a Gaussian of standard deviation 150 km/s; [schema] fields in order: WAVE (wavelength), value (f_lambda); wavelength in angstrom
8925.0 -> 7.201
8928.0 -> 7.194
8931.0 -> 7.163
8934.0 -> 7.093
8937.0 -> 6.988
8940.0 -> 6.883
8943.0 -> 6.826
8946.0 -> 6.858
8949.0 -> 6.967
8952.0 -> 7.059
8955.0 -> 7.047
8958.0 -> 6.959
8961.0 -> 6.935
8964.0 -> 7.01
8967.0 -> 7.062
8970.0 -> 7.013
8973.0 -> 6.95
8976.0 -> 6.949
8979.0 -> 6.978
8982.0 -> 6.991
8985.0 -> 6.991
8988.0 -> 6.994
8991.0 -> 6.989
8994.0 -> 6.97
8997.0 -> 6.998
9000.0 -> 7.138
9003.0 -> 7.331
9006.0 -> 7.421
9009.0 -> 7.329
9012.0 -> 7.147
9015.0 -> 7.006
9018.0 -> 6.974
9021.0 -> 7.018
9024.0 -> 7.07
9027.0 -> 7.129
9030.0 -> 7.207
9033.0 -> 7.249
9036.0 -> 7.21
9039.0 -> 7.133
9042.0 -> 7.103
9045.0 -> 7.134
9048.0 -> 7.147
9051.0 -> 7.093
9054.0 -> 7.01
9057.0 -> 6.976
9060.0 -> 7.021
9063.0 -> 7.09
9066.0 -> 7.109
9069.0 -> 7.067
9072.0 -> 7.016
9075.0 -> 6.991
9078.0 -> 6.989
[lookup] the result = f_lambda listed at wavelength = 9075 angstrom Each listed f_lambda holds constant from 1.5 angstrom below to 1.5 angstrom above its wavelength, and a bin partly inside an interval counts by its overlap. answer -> 6.991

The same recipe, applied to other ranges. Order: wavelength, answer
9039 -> 7.133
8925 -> 7.201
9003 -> 7.331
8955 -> 7.047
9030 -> 7.207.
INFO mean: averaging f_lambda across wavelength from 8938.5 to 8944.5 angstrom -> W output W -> 6.85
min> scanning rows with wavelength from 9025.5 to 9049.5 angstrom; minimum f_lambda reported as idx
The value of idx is 7.103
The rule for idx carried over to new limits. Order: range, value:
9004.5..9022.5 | 6.974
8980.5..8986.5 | 6.991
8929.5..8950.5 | 6.826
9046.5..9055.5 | 7.01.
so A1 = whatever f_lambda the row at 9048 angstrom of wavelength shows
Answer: 7.147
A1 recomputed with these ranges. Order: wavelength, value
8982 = 6.991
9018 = 6.974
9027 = 7.129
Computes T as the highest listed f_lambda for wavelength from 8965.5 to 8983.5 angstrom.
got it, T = 7.062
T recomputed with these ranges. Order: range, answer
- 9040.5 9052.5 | 7.147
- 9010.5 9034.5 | 7.249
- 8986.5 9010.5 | 7.421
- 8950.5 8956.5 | 7.059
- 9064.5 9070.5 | 7.109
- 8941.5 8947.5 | 6.858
